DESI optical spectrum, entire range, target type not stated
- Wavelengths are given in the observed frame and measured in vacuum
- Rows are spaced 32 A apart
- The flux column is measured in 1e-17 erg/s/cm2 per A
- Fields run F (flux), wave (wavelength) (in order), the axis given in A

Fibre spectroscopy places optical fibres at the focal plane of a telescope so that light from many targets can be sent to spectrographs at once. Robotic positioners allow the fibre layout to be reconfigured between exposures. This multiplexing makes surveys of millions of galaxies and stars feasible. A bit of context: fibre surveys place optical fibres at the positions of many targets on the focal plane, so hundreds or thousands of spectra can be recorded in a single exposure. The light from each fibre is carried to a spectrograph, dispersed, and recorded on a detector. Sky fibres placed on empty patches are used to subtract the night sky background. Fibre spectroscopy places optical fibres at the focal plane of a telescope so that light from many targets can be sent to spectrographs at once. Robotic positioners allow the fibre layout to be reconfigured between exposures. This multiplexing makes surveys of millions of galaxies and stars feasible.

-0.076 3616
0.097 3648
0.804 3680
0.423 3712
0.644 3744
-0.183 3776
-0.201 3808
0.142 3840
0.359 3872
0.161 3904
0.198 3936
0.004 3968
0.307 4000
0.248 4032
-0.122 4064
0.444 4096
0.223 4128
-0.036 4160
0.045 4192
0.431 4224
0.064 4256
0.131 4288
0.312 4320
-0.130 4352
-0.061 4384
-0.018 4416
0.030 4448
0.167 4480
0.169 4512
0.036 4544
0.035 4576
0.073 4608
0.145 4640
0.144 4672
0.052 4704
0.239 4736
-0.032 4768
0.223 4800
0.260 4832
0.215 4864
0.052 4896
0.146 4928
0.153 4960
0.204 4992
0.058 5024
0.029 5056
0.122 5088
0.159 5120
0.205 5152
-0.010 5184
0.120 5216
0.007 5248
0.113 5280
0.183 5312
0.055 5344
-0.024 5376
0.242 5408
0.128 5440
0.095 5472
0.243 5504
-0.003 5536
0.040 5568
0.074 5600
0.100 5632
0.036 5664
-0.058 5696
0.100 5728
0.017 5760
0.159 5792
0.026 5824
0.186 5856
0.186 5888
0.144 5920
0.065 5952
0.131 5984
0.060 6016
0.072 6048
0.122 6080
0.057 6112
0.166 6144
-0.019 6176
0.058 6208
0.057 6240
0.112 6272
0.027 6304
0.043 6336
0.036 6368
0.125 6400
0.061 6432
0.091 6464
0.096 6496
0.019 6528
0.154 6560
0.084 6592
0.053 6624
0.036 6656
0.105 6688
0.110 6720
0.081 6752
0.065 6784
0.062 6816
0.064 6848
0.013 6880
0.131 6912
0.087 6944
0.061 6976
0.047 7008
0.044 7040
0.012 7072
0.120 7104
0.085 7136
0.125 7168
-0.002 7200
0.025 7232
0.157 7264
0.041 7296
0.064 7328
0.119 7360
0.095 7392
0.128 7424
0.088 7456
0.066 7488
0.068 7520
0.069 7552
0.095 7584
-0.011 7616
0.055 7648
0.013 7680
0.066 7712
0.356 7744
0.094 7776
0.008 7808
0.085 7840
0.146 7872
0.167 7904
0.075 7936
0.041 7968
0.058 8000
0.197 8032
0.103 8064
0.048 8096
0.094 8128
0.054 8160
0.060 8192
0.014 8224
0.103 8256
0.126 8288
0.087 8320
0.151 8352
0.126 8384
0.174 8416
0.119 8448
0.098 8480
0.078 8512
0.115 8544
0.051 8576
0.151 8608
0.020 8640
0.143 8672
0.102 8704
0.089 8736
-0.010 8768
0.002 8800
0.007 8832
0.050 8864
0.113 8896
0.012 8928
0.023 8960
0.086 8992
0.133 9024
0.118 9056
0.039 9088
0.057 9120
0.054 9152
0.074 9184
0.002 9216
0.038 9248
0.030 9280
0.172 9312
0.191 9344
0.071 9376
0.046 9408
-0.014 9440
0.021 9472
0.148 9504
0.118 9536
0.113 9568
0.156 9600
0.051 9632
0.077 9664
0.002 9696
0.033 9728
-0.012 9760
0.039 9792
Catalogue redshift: 1.07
